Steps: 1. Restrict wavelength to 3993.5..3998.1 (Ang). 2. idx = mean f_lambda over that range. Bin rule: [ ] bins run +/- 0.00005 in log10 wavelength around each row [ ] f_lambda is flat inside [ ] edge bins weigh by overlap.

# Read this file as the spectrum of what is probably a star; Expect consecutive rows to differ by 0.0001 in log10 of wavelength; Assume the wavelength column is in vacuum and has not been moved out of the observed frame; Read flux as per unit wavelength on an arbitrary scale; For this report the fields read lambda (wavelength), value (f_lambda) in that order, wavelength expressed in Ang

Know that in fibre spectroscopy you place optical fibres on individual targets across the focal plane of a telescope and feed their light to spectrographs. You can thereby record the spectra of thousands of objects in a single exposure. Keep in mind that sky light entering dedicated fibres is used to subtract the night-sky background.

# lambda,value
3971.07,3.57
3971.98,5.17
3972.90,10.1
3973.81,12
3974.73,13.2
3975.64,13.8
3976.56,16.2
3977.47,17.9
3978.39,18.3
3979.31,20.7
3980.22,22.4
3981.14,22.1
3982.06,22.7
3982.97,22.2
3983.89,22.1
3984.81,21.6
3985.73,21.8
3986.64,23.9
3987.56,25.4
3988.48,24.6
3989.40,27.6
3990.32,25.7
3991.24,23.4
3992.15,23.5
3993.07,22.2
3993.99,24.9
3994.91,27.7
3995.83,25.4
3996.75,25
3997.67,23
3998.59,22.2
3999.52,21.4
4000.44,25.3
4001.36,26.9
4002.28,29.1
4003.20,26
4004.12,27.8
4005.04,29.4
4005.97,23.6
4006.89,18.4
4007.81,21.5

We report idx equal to 25.2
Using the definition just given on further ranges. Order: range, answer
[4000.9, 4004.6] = 27.5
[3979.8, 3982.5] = 22.3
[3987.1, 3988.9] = 25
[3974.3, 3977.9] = 15.3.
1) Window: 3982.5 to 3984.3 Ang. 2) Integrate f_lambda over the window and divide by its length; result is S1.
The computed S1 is 22.2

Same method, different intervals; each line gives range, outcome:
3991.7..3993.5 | 22.8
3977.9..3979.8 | 19.5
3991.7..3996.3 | 24.7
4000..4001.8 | 26.1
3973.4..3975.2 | 12.6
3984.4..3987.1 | 22.5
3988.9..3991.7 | 25.6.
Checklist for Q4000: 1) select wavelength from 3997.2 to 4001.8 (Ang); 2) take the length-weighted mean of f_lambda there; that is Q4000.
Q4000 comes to 23.7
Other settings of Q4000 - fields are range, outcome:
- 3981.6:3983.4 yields 22.5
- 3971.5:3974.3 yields 9.07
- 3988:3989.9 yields 26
